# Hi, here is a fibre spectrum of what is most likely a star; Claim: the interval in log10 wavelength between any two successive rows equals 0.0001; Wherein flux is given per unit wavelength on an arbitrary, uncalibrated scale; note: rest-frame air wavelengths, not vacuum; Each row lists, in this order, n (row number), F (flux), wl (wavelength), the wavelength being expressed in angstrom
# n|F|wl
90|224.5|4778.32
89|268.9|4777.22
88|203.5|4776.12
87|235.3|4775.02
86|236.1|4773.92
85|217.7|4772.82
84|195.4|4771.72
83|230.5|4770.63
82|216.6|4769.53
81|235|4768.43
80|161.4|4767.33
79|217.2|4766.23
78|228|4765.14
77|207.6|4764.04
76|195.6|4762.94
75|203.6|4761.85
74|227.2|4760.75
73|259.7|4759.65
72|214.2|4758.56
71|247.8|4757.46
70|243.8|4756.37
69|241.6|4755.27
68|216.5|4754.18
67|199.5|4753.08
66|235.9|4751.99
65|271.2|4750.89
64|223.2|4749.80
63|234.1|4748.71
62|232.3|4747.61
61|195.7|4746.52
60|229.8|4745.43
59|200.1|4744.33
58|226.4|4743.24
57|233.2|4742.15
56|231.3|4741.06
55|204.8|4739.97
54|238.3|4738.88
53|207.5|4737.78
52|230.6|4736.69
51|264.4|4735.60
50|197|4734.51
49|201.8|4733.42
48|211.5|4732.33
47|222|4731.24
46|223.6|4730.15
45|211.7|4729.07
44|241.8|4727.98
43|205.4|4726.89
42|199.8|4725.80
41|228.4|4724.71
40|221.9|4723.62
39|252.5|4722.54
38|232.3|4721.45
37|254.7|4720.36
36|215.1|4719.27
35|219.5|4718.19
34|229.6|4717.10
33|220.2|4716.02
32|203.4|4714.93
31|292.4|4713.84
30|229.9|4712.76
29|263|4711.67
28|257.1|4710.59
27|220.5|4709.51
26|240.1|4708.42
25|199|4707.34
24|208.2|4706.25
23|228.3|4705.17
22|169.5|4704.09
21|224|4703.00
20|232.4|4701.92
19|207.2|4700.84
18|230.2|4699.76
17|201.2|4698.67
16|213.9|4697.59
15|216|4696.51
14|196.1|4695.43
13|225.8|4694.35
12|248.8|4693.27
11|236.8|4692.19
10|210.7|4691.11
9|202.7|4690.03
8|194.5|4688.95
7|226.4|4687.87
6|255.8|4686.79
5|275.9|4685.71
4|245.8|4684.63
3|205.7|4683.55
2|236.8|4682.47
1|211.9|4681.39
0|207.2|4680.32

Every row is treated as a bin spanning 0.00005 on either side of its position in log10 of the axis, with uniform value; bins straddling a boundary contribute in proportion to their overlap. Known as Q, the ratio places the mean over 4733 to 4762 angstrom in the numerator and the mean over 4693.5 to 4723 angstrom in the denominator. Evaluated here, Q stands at 1.01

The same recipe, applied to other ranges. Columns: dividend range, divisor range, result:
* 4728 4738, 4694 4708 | 1.04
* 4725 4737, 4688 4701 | 1.01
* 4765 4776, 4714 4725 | 0.94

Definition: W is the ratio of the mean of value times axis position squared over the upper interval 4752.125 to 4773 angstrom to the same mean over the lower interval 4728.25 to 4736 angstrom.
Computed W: 1.0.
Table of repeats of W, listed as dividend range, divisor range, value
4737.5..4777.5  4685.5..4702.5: 1.03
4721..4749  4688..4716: 1.01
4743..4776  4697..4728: 1.01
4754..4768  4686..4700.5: 1.03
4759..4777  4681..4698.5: 1.00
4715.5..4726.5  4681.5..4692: 1.01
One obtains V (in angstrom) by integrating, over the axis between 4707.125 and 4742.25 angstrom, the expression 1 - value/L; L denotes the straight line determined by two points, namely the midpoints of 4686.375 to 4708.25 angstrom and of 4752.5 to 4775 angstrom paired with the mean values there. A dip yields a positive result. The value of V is -1.5 angstrom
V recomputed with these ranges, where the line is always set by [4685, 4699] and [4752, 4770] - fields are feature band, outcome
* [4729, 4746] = 0.0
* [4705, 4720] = -0.5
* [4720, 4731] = -0.2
